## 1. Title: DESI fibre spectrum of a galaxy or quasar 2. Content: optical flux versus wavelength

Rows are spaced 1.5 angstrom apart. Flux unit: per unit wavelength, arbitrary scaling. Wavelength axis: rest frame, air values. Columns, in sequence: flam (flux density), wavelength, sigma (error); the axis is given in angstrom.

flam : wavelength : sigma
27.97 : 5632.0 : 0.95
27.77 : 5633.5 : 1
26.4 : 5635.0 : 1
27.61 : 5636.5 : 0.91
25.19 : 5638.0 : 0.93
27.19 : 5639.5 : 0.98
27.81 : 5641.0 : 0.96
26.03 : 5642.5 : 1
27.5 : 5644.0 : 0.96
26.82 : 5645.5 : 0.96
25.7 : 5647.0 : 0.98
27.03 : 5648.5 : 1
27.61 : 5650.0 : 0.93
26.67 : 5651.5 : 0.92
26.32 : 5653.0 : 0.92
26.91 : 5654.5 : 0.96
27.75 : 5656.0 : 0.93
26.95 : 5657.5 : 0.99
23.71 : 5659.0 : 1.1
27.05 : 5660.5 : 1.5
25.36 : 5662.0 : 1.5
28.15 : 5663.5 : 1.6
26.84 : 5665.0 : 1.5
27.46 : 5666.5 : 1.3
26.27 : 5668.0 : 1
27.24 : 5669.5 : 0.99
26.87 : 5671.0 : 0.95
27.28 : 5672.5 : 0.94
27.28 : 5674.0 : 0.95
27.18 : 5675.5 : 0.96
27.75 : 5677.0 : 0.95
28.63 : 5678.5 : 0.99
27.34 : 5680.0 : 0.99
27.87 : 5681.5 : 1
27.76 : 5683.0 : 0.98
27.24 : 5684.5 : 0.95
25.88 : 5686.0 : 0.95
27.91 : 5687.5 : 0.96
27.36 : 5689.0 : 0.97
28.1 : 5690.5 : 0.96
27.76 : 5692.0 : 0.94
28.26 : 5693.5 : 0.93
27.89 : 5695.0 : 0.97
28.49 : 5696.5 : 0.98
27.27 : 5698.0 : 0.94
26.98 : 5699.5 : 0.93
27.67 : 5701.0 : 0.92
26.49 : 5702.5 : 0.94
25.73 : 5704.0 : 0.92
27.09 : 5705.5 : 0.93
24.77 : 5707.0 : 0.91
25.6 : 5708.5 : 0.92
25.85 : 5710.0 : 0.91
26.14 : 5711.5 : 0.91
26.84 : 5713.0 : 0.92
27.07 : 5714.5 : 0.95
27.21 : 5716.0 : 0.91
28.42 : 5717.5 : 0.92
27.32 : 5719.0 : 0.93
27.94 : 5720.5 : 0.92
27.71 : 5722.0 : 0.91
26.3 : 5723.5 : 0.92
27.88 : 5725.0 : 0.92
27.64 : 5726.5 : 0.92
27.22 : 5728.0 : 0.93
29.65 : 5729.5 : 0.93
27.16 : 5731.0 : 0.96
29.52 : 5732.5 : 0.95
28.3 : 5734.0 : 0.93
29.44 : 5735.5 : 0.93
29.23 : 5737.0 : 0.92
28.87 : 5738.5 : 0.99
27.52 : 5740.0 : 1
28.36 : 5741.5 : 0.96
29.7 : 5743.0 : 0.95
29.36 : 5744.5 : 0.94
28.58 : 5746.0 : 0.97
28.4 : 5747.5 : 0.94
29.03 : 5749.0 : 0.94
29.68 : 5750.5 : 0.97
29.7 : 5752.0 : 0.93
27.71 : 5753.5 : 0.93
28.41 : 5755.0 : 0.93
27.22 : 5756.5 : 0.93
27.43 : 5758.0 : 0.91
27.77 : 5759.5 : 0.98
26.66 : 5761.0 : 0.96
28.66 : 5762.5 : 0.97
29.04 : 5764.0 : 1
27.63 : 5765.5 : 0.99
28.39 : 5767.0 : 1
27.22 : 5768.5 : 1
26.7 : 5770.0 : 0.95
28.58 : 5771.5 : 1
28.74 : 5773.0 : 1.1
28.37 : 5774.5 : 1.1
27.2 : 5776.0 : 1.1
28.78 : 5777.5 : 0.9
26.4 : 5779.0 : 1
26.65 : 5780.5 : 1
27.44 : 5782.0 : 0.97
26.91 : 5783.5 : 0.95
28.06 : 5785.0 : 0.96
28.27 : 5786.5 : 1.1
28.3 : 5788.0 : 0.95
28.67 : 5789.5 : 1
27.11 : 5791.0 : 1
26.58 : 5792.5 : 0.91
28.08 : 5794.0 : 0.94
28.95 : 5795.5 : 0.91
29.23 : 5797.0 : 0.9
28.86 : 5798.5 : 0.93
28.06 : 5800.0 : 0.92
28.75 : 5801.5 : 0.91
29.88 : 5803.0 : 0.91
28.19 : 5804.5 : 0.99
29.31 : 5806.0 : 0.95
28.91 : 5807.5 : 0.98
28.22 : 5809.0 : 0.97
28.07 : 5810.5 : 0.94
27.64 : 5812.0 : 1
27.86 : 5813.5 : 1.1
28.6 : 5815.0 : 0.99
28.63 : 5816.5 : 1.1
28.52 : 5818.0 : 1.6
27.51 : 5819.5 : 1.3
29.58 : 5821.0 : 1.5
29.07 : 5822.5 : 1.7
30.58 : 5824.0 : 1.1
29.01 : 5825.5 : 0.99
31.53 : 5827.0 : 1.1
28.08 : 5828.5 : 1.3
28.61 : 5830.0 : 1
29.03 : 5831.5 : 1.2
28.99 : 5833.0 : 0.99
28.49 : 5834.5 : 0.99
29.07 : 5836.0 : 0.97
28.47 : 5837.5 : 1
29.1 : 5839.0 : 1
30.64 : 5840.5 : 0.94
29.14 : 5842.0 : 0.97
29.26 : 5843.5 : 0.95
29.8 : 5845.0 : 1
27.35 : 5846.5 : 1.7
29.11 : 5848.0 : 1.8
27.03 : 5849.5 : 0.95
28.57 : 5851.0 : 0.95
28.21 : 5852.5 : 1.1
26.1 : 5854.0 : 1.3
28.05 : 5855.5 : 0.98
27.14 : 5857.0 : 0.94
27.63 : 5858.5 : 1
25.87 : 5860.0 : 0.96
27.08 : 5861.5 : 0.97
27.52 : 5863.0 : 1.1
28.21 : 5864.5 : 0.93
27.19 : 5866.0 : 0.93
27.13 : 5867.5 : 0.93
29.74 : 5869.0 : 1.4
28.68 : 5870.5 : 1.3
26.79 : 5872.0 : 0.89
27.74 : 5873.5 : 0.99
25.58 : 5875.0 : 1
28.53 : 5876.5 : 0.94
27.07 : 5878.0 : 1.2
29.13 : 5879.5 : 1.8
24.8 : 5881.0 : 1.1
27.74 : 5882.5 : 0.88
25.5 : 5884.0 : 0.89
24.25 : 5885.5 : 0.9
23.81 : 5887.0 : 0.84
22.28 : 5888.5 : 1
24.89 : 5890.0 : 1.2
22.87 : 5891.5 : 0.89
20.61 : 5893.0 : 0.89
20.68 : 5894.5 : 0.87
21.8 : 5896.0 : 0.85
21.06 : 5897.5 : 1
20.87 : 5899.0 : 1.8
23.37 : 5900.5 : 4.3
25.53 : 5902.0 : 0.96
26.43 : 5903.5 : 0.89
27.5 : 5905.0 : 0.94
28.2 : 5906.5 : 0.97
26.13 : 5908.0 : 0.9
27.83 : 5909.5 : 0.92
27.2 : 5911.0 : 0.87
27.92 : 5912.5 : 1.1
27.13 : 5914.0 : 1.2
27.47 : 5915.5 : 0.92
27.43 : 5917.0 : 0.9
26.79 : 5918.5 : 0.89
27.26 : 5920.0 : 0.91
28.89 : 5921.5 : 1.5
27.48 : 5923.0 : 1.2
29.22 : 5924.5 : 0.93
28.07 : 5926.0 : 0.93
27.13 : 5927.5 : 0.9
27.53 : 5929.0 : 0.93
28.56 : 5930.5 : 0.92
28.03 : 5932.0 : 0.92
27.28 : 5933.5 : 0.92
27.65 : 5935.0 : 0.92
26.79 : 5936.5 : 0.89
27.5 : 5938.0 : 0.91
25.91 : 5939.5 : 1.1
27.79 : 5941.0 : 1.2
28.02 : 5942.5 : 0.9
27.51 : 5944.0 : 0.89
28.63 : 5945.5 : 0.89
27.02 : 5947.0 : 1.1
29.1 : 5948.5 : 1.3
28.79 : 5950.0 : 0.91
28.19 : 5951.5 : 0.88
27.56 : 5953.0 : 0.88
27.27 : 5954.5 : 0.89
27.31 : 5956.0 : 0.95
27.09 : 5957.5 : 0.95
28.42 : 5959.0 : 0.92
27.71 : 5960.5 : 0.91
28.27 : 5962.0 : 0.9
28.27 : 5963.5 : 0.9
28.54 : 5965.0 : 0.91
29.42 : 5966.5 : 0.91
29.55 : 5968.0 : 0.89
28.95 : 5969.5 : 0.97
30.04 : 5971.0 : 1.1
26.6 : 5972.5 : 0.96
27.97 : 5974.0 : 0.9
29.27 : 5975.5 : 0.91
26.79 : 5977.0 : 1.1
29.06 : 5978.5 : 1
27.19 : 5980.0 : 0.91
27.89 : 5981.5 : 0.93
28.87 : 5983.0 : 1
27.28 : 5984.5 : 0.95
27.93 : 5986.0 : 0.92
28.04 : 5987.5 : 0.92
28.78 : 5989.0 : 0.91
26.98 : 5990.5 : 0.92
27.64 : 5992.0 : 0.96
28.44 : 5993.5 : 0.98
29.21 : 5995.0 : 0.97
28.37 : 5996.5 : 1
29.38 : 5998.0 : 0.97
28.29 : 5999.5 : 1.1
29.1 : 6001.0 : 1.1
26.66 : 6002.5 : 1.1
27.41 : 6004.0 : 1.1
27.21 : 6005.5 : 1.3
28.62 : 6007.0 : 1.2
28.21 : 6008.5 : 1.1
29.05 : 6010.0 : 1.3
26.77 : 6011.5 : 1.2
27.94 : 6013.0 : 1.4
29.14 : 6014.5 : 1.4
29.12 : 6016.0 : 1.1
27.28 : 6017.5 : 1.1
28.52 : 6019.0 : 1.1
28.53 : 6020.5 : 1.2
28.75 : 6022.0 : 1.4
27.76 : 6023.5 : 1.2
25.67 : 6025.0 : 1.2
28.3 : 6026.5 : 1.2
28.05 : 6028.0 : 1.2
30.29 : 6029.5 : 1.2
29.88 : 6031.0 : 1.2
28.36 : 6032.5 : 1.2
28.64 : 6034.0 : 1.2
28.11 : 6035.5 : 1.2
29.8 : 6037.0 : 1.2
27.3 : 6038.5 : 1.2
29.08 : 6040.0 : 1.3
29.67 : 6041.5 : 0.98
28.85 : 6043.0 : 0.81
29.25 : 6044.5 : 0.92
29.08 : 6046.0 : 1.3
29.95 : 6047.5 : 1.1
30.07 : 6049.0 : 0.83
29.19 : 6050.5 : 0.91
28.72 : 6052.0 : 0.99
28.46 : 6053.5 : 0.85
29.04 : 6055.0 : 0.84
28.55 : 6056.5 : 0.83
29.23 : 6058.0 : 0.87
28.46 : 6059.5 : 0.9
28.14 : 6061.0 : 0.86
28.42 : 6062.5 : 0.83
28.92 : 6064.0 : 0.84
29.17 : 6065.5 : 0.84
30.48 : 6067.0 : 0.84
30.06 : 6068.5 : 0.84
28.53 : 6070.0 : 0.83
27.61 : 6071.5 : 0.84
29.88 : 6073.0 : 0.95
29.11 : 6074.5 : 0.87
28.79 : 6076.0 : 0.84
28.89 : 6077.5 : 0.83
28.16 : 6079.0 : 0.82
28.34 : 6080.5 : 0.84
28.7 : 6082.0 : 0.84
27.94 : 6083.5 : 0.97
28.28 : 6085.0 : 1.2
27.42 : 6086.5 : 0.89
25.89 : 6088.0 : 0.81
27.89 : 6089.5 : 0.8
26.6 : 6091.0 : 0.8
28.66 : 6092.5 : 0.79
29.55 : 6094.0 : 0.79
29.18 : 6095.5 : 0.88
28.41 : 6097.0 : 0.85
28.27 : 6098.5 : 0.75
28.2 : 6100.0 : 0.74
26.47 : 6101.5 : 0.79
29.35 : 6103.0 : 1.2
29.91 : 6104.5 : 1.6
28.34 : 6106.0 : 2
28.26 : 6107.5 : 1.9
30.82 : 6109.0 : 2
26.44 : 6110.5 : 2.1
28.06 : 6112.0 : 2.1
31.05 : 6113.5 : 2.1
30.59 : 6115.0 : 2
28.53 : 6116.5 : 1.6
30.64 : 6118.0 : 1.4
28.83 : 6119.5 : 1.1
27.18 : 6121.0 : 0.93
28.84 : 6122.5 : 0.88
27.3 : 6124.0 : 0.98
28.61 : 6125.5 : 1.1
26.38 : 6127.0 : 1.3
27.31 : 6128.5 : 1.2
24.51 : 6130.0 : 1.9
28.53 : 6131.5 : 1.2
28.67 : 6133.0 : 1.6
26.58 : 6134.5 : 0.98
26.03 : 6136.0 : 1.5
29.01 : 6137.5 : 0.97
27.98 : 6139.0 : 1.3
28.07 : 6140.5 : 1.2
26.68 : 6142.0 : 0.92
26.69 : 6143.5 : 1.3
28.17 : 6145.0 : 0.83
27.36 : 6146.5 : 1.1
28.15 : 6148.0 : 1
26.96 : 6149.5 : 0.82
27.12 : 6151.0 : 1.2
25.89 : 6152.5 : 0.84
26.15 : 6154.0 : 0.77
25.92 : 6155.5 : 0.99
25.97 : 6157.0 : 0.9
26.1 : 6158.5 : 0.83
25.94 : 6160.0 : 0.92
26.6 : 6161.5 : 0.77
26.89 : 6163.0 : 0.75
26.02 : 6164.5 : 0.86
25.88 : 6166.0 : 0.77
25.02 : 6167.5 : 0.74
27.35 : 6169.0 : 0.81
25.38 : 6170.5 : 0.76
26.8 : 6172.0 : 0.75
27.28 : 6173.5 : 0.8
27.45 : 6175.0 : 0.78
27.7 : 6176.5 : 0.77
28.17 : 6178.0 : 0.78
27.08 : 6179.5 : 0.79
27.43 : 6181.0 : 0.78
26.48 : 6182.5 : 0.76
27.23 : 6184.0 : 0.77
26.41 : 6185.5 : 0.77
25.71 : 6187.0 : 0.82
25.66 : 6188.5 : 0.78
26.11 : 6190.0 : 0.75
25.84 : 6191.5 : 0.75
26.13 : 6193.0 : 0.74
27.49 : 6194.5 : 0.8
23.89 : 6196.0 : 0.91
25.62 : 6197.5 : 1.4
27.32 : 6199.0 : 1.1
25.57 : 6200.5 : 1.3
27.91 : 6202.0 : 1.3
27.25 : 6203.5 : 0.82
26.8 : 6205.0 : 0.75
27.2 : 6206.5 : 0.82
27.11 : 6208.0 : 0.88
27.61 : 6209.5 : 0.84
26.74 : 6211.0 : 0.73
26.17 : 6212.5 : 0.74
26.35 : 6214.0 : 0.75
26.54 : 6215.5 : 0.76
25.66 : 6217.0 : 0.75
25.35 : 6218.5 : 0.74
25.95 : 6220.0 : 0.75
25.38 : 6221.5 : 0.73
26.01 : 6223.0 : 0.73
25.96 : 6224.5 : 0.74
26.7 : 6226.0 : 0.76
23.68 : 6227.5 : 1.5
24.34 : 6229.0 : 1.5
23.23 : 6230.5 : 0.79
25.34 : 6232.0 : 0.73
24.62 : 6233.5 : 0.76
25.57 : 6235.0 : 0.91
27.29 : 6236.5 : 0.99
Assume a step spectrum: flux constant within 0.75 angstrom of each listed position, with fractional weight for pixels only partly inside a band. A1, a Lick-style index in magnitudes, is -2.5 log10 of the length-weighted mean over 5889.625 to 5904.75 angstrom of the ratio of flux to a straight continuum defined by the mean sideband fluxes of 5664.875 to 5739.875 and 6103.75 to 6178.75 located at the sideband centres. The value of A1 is 0.20 mag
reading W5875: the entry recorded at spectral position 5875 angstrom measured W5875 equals 25.58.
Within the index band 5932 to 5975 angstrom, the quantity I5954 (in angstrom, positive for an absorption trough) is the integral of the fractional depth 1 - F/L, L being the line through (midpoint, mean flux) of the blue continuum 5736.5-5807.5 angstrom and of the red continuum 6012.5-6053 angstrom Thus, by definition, 0.9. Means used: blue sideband 28.2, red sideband 28.7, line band 28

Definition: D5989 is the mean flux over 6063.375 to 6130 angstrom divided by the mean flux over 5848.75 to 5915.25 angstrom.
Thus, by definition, 1.09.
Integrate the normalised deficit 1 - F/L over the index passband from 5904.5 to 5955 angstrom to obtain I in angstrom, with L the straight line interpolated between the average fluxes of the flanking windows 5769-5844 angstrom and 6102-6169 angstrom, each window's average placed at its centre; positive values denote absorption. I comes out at 0.84 angstrom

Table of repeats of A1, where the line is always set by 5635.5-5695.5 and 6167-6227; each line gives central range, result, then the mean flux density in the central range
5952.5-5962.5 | -0.04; 27.6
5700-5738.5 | -0.01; 27.4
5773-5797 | -0.03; 27.8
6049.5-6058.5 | -0.09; 28.9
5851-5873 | -0.03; 27.6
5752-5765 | -0.04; 28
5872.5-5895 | 0.07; 25.1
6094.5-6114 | -0.08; 28.7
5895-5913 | 0.07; 25.2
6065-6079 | -0.10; 29.1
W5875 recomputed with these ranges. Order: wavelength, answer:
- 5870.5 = 28.68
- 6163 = 26.89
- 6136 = 26.03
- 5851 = 28.57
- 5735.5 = 29.44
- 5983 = 28.87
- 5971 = 30.04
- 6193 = 26.13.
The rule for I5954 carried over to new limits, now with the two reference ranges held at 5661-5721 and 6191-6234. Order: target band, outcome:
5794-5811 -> -1.16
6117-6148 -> -1.79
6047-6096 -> -4.38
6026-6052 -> -2.62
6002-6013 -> -0.54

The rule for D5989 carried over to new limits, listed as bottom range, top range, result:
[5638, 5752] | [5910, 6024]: 1.02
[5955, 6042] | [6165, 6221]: 0.94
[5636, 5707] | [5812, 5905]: 1.00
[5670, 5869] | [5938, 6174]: 1.00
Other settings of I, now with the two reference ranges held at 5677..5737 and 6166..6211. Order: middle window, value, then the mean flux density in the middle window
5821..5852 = -2.1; 29.1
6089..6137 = -2.7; 28.3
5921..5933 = -0.4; 28.1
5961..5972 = -0.8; 28.9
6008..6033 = -1.3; 28.3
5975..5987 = -0.5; 28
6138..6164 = -0.2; 26.9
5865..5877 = -0.2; 27.7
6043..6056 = -1.1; 29.2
